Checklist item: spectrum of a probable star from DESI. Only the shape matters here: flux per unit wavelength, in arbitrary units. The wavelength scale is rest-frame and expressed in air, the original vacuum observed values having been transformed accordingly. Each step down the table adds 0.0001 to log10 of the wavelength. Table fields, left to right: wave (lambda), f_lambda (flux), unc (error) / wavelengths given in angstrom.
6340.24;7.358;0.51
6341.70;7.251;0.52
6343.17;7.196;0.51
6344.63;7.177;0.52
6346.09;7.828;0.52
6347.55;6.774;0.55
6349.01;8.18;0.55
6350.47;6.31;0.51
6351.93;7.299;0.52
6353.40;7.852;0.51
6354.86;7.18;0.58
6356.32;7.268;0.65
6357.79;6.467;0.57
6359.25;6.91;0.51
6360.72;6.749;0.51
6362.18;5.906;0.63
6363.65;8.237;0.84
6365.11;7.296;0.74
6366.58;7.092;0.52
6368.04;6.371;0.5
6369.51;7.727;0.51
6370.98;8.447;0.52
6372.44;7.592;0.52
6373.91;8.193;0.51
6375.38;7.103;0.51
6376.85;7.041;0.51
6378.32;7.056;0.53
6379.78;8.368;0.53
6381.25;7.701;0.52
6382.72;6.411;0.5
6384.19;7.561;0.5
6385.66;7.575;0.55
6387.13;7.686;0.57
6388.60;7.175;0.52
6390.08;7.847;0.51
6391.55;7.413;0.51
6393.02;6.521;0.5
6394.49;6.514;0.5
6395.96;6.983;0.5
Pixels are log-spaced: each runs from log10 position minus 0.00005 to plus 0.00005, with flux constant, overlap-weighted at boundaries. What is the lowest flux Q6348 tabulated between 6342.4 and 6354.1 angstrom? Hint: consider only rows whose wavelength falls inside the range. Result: 6.31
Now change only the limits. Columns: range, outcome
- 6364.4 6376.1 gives 6.371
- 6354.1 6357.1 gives 7.18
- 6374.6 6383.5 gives 6.411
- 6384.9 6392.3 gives 7.175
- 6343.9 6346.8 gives 7.177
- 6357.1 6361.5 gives 6.467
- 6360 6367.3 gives 5.906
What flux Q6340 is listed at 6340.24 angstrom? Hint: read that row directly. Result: 7.358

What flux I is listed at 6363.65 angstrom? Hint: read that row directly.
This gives 8.237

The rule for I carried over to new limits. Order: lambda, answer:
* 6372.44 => 7.592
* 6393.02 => 6.521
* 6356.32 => 7.268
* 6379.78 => 8.368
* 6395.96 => 6.983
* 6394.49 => 6.514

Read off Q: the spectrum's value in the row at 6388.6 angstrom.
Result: 7.175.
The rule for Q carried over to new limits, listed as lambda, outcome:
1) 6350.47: 6.31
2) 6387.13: 7.686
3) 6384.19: 7.561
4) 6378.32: 7.056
